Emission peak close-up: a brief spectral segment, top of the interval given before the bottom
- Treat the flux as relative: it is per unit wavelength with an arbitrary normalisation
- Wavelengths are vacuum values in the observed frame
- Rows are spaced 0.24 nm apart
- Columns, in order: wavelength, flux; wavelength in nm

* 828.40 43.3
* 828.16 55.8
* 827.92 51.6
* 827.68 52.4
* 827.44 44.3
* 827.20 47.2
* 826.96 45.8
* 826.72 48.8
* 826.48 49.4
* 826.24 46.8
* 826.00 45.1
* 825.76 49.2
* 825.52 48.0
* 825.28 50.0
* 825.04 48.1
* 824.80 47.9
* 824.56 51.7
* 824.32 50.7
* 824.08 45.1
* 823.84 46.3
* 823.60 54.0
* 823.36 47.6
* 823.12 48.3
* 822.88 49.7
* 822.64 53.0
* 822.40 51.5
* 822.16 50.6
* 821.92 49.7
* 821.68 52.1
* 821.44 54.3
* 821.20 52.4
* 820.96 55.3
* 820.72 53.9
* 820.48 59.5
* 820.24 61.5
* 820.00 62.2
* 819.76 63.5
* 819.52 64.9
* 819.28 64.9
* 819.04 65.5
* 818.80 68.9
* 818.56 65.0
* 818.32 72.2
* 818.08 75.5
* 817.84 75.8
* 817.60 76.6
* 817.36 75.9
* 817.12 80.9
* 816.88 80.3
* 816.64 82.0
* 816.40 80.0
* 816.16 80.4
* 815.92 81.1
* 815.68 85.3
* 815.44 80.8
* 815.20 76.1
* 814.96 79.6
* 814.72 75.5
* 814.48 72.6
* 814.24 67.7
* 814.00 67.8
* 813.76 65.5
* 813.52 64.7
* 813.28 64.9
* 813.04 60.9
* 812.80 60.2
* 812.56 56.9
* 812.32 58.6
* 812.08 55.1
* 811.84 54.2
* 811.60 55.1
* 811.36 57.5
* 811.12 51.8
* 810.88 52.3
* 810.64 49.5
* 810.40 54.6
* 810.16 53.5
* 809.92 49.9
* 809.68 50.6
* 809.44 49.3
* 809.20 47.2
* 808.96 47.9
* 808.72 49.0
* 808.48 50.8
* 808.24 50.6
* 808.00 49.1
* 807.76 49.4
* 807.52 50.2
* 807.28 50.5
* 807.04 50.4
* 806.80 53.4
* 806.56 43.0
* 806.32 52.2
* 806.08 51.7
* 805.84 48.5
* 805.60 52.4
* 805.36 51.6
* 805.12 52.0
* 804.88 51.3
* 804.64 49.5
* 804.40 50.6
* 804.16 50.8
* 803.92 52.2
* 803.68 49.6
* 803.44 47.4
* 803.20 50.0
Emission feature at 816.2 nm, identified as Mg II 2798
